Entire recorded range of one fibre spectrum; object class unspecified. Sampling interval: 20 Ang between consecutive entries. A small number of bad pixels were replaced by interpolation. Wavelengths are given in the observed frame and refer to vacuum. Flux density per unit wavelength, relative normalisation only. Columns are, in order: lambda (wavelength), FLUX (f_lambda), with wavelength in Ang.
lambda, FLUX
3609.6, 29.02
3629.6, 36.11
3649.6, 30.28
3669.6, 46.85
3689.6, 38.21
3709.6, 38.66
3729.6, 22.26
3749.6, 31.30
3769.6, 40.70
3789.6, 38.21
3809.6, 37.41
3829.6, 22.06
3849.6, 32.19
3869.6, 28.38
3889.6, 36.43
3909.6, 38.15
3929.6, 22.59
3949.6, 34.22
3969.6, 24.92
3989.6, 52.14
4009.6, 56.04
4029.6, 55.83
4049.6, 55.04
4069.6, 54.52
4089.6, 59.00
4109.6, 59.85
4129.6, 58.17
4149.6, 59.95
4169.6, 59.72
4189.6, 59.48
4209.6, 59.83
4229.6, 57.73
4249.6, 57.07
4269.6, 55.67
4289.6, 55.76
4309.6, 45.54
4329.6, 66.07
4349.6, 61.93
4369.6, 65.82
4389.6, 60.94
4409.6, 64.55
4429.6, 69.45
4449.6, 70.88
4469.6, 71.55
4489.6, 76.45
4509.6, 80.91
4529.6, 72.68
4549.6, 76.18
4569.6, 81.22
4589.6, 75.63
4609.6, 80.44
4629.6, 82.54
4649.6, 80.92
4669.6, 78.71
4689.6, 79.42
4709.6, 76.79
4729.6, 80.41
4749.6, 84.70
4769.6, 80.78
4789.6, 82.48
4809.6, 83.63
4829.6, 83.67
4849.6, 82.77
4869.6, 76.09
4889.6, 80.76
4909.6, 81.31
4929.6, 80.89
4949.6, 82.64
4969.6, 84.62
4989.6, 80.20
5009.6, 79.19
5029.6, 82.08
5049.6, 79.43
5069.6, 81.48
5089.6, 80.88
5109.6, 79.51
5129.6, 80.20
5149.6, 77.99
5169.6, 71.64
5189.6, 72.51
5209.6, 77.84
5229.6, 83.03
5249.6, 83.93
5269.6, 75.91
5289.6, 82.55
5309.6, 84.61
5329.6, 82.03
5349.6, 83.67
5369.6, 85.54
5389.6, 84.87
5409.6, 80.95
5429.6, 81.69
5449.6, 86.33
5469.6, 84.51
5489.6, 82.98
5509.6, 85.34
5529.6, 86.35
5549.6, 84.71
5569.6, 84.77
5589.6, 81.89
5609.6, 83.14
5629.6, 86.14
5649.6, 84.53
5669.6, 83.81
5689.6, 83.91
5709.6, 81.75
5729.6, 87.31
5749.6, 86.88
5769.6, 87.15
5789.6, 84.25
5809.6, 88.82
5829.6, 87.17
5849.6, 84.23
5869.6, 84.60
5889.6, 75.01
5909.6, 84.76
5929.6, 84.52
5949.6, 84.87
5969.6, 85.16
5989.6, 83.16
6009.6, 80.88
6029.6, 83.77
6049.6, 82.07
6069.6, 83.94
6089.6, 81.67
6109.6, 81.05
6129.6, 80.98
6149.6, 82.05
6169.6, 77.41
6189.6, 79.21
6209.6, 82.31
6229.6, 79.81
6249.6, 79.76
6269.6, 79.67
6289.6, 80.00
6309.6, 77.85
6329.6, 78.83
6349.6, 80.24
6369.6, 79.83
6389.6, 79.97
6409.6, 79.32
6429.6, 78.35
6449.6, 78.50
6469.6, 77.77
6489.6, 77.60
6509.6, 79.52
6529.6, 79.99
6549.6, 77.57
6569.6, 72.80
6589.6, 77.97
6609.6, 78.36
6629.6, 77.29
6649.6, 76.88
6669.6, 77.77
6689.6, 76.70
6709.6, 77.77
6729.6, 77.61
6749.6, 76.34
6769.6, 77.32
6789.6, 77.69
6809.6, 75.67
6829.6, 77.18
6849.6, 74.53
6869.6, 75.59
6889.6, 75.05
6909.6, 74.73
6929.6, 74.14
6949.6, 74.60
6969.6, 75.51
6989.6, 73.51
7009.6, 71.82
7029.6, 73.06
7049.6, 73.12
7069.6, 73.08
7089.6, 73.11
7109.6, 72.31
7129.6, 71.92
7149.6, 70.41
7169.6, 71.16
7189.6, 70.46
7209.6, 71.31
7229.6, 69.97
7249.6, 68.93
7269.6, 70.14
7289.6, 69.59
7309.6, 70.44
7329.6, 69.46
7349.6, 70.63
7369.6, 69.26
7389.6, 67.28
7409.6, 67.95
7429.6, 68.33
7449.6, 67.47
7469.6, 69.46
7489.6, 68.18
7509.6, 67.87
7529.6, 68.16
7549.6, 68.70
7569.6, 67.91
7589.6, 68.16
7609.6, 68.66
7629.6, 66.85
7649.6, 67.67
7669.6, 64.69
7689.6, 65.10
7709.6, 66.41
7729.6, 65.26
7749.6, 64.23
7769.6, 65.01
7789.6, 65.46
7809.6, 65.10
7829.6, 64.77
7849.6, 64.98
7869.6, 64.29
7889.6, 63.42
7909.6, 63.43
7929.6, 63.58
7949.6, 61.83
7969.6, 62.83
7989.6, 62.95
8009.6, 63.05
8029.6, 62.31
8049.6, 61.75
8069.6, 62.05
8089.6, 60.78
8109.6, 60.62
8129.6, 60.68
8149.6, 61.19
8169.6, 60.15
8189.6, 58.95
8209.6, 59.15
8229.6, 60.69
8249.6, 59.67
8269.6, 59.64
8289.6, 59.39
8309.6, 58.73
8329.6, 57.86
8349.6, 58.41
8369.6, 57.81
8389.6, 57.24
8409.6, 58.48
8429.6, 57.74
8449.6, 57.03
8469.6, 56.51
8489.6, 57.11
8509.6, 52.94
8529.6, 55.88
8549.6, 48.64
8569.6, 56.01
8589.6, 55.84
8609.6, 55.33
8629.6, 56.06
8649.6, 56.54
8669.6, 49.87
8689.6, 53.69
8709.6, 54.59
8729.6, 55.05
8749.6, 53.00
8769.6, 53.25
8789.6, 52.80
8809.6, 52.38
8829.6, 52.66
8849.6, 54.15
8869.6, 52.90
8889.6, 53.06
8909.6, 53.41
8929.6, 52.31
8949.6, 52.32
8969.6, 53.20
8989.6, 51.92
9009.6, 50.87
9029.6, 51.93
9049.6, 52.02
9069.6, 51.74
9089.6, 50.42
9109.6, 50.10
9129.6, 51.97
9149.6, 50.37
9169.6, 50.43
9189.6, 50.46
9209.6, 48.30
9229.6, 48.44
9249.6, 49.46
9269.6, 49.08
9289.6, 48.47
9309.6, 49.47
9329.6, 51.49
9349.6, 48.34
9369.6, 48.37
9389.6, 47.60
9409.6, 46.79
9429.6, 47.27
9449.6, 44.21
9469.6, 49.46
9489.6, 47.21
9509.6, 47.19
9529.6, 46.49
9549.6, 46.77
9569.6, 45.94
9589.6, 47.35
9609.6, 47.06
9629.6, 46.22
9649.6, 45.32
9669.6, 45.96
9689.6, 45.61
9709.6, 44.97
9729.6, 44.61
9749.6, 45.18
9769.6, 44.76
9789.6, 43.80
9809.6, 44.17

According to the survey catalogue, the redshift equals 0.00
